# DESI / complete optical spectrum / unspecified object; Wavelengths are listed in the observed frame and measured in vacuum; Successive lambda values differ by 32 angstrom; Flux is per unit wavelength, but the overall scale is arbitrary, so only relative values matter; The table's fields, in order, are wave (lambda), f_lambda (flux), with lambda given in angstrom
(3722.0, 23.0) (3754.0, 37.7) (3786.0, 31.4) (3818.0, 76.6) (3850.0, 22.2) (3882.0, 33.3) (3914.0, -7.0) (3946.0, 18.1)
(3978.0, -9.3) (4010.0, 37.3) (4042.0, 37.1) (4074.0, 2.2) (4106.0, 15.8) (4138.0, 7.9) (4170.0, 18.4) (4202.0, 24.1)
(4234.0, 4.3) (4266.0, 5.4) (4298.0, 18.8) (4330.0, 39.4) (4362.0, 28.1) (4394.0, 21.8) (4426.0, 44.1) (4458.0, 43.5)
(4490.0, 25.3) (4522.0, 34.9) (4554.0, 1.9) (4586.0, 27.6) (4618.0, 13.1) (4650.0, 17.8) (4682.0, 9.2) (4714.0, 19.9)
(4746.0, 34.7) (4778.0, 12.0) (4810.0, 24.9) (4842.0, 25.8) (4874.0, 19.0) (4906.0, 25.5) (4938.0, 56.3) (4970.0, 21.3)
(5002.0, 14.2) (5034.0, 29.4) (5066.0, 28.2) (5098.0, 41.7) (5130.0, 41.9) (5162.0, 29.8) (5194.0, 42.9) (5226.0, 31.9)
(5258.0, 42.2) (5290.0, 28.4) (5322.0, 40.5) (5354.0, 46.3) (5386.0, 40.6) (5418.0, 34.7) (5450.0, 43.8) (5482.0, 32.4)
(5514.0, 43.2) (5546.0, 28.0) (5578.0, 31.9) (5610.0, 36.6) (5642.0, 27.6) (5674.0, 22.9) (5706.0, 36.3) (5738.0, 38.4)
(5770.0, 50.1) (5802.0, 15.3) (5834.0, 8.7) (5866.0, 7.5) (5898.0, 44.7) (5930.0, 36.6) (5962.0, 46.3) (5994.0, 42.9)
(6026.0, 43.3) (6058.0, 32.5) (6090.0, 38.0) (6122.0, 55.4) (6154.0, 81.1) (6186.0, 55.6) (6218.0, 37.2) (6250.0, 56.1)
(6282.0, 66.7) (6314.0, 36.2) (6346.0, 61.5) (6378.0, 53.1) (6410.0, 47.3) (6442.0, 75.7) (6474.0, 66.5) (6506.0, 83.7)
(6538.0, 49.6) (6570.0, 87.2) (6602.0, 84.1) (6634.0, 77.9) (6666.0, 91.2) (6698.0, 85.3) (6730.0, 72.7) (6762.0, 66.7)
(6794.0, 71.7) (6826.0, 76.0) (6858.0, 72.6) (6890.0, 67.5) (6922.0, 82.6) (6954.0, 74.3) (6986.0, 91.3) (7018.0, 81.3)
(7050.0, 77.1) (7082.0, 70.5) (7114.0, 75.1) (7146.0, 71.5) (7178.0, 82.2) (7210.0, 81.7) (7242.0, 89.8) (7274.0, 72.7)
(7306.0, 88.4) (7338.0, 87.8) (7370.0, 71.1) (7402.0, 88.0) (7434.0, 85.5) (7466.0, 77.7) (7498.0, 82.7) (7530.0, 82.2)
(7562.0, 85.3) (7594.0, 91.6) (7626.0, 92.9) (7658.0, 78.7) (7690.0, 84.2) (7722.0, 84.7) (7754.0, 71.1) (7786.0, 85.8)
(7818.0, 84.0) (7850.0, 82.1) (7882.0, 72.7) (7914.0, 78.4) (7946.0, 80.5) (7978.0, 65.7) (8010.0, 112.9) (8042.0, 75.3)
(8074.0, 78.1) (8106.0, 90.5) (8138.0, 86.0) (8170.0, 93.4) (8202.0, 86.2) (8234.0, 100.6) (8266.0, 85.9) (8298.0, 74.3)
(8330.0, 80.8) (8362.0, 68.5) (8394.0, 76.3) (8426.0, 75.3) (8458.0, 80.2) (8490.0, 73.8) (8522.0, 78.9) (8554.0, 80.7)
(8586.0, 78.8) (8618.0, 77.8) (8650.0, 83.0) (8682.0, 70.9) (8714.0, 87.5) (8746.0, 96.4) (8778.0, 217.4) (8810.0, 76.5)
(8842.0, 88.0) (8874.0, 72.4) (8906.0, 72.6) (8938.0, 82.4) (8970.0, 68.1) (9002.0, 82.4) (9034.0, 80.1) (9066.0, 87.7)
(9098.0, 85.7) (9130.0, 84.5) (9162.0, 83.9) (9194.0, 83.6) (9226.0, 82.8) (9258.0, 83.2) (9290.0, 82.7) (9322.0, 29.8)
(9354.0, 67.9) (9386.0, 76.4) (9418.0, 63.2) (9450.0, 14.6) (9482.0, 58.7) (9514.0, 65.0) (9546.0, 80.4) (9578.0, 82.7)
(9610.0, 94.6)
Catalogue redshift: 0.646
